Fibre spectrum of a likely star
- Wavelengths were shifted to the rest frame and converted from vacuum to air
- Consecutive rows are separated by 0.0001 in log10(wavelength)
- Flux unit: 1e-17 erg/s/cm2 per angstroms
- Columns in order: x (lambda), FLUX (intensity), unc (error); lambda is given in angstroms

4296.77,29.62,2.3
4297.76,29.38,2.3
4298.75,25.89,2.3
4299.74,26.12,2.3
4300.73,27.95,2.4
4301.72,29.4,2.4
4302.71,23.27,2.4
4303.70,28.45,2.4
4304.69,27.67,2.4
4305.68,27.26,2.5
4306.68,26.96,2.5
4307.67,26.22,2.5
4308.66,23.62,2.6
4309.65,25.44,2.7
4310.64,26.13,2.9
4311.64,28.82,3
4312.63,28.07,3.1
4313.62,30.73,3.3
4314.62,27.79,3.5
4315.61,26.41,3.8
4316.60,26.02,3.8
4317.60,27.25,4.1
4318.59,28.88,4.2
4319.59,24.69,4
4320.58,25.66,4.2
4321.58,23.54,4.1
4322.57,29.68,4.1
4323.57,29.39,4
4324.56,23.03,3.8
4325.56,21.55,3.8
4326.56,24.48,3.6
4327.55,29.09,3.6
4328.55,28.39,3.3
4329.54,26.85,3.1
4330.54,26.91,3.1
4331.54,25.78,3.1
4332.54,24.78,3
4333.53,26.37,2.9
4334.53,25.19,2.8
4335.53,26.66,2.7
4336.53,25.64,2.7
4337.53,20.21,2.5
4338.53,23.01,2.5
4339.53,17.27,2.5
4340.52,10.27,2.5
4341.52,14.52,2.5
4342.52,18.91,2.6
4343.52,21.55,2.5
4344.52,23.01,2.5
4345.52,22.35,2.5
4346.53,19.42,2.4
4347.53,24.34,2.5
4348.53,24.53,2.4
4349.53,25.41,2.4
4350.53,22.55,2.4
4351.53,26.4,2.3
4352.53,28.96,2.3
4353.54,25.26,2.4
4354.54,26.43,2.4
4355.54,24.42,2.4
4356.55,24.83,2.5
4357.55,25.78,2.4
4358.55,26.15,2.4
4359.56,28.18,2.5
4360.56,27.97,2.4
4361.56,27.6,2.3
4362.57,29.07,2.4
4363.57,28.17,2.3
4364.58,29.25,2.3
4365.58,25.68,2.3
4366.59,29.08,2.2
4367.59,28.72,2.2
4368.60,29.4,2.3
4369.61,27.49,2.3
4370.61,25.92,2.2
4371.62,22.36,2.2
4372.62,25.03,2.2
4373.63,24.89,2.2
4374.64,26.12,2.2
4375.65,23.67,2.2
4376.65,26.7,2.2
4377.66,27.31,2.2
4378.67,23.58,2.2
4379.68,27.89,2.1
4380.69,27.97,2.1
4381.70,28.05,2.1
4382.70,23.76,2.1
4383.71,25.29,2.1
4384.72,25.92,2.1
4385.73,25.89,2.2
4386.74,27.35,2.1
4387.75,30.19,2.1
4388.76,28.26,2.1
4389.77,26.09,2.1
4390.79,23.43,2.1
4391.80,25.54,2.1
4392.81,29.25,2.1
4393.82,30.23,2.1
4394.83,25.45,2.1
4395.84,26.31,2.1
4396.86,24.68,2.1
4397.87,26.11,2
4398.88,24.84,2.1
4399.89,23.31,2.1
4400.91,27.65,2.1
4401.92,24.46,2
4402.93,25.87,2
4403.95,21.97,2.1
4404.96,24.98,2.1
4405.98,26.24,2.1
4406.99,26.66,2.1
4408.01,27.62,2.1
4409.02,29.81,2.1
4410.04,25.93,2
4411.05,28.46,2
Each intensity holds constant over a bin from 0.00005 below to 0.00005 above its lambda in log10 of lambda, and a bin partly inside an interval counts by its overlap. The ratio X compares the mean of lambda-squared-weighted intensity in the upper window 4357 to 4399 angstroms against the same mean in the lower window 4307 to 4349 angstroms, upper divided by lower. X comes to 1.1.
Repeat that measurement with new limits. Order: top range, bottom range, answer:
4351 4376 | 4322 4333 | 1.03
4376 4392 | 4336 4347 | 1.37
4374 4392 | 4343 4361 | 1.07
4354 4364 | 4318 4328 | 1.05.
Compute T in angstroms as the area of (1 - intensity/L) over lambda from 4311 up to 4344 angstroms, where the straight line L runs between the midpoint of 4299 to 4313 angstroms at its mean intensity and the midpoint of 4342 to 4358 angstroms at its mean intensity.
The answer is 0.9 angstroms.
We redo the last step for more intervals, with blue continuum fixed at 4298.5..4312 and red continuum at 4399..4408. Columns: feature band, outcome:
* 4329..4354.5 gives 2.9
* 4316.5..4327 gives 0.2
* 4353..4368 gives -0.7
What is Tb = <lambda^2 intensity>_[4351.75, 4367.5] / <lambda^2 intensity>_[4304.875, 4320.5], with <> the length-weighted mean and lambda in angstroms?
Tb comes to 1.0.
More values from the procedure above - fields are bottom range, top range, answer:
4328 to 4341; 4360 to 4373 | 1.17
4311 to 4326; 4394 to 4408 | 0.99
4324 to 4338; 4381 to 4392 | 1.07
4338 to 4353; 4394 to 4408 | 1.21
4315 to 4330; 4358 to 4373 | 1.06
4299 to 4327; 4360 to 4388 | 1.04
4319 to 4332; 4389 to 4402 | 1.03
